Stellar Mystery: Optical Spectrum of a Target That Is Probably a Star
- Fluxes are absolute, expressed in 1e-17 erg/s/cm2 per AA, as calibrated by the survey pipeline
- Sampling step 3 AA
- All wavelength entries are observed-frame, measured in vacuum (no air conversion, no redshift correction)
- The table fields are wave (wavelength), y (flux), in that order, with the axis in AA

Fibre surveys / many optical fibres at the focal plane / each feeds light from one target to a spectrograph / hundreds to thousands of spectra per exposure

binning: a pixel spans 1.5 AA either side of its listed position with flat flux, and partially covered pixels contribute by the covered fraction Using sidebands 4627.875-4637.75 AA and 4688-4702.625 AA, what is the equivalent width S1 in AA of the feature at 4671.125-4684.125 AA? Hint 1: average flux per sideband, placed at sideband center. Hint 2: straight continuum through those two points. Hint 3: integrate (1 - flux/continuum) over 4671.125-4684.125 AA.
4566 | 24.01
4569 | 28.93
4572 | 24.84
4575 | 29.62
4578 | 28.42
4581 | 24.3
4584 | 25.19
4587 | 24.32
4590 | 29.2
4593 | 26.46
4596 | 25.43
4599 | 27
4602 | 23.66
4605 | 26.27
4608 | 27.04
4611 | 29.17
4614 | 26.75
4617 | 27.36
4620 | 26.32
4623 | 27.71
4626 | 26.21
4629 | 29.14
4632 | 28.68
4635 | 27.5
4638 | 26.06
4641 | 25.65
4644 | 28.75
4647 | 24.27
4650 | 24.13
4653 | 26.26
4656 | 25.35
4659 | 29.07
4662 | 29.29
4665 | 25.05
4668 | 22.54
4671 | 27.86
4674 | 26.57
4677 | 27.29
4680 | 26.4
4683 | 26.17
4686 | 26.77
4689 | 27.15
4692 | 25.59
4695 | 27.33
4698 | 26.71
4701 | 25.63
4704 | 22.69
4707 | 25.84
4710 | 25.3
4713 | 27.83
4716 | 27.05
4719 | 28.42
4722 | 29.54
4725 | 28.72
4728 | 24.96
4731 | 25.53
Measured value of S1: 0.1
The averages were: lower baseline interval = 28.1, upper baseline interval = 26.4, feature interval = 26.8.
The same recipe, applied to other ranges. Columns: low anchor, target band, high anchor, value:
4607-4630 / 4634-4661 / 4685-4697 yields 0.8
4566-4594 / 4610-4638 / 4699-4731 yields -1.0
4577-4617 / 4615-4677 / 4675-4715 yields -0.9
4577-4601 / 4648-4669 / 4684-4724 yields 0.4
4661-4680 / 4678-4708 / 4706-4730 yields 0.8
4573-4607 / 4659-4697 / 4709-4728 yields 0.9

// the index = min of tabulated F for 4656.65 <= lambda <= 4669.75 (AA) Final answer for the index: 22.54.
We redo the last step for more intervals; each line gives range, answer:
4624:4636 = 26.21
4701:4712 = 22.69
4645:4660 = 24.13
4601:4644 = 23.66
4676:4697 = 25.59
